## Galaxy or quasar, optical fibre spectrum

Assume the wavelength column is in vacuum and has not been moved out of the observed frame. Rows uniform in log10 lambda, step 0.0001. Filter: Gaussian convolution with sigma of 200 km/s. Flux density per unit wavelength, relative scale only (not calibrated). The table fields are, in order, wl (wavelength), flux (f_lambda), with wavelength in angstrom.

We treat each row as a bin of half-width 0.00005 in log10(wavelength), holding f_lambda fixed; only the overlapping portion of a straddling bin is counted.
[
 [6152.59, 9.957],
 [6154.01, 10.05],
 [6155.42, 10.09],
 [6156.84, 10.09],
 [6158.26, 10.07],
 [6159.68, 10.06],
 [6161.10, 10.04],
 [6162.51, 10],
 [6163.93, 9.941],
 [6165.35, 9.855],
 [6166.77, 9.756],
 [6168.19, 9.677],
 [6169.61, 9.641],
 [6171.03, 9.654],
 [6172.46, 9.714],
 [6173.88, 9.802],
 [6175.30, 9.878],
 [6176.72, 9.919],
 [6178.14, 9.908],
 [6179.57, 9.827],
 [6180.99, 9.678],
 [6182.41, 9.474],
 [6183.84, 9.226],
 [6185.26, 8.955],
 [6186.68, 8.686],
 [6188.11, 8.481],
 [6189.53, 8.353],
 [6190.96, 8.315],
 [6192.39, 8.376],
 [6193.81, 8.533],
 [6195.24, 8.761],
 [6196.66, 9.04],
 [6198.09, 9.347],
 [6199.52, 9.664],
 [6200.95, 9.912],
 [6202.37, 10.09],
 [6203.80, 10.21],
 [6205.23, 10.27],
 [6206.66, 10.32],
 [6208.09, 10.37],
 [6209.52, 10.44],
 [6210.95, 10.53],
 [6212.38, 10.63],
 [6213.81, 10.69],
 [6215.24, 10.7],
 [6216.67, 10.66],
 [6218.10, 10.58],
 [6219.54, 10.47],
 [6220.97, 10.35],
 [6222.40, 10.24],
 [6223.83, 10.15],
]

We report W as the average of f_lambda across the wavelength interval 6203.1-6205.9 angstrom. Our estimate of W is 10.2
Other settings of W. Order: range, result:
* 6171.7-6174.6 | 9.74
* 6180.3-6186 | 9.34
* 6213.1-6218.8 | 10.7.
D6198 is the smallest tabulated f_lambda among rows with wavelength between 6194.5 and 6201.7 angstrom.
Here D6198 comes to 8.761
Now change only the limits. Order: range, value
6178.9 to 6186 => 8.955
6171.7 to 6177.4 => 9.714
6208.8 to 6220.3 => 10.44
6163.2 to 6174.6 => 9.641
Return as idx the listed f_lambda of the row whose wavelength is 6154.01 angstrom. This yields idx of 10.05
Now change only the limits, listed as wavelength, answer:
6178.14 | 9.908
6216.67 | 10.66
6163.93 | 9.941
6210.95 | 10.53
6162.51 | 10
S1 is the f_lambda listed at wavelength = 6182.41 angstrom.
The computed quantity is 9.474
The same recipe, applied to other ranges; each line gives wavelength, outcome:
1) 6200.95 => 9.912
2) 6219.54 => 10.47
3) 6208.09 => 10.37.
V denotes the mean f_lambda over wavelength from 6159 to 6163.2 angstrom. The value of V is 10.1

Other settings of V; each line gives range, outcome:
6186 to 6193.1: 8.43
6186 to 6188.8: 8.57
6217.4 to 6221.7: 10.5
